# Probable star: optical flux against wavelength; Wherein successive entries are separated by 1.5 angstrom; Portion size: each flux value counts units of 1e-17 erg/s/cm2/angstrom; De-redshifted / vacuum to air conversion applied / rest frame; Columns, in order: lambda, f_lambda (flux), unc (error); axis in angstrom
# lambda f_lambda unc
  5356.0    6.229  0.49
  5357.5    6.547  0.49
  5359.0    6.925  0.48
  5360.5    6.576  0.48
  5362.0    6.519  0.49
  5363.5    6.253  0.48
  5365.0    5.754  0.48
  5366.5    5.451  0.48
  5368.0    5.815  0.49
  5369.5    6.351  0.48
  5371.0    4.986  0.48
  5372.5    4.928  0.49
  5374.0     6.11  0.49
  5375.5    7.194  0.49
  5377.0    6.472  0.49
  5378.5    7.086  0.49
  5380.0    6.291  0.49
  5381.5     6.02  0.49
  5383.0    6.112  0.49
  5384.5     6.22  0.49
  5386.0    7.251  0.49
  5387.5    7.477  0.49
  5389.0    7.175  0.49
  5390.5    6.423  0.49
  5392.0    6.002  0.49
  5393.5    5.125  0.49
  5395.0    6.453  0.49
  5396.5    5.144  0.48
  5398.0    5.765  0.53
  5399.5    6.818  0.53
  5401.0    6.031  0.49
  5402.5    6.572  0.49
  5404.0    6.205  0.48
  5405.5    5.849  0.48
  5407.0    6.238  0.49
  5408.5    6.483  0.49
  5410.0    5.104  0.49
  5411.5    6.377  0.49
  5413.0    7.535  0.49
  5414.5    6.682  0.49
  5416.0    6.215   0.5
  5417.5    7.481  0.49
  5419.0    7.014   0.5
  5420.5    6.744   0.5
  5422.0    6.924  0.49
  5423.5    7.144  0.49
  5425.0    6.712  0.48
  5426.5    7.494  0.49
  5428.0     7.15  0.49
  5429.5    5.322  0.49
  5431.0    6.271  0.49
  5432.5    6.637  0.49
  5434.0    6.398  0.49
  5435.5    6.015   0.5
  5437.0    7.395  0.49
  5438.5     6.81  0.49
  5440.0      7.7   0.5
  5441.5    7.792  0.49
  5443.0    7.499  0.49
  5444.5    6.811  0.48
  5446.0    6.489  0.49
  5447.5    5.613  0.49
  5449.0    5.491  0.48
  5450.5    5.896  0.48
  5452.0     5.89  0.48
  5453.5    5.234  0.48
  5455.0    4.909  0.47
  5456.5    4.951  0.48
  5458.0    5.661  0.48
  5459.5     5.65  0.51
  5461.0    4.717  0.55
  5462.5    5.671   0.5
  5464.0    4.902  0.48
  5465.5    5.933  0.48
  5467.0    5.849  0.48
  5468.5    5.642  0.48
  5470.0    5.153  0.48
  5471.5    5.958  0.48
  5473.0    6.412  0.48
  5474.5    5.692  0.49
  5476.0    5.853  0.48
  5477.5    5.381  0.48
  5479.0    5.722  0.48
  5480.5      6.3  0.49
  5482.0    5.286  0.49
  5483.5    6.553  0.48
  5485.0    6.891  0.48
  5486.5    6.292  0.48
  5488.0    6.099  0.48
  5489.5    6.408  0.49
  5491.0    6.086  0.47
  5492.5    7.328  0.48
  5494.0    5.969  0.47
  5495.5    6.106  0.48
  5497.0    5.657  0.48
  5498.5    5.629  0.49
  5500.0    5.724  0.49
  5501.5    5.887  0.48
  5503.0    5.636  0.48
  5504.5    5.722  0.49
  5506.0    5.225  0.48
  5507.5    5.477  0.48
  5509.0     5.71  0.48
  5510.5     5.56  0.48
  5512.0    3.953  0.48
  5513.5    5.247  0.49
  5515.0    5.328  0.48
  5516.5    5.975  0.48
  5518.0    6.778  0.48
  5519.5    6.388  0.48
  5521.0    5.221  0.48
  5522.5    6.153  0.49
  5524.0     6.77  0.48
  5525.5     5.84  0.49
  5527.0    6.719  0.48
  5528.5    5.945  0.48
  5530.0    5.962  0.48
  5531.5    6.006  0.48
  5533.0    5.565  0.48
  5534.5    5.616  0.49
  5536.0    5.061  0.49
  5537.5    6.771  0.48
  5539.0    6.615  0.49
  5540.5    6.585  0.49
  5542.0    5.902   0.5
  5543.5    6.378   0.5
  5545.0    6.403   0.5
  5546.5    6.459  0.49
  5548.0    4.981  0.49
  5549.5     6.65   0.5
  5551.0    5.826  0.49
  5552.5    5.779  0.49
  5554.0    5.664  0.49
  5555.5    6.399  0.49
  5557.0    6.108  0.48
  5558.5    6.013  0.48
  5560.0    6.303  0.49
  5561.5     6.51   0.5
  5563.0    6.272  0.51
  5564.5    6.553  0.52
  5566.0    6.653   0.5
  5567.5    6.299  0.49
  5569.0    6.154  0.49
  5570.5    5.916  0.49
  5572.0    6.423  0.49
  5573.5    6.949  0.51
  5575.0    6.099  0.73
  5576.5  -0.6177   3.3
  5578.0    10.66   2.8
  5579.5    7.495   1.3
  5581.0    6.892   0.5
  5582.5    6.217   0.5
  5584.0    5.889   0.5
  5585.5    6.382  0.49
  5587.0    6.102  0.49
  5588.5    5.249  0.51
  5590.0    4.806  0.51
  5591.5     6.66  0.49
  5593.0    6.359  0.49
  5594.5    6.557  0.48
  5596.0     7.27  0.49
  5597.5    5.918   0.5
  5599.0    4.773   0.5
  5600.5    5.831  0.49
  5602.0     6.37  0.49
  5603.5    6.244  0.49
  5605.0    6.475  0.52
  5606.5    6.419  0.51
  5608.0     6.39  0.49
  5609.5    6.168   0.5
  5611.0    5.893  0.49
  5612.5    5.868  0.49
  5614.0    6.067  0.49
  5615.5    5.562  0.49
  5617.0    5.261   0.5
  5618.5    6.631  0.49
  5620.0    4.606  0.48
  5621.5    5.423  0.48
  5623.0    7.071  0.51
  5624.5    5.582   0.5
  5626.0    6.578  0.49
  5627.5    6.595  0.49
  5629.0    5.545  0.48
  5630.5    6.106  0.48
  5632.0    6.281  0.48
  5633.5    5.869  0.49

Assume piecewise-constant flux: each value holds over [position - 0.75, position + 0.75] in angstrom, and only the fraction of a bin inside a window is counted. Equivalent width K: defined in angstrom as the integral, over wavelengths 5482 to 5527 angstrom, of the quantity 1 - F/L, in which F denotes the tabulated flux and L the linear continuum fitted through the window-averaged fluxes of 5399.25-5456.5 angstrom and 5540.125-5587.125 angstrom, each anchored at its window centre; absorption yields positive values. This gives 2.8 angstrom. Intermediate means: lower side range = 6.48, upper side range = 6.19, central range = 5.92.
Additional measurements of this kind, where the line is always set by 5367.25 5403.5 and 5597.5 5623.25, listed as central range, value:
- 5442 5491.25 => 2.20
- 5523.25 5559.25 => -0.38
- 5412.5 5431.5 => -1.93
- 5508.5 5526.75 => 0.85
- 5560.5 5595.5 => -1.38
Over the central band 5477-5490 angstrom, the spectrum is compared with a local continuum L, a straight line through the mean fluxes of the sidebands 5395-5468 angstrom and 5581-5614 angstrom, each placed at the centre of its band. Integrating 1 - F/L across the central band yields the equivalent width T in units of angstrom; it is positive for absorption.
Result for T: 0.23 angstrom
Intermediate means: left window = 6.27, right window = 6.11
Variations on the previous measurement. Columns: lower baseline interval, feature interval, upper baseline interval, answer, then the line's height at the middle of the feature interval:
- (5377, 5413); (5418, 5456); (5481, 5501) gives -1.8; 6.24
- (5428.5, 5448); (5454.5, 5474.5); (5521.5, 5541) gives 3.1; 6.53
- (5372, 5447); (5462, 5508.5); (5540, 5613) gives 3.5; 6.37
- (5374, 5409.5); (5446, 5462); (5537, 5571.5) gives 2.1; 6.3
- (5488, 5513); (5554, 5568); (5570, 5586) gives -0.5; 6.11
